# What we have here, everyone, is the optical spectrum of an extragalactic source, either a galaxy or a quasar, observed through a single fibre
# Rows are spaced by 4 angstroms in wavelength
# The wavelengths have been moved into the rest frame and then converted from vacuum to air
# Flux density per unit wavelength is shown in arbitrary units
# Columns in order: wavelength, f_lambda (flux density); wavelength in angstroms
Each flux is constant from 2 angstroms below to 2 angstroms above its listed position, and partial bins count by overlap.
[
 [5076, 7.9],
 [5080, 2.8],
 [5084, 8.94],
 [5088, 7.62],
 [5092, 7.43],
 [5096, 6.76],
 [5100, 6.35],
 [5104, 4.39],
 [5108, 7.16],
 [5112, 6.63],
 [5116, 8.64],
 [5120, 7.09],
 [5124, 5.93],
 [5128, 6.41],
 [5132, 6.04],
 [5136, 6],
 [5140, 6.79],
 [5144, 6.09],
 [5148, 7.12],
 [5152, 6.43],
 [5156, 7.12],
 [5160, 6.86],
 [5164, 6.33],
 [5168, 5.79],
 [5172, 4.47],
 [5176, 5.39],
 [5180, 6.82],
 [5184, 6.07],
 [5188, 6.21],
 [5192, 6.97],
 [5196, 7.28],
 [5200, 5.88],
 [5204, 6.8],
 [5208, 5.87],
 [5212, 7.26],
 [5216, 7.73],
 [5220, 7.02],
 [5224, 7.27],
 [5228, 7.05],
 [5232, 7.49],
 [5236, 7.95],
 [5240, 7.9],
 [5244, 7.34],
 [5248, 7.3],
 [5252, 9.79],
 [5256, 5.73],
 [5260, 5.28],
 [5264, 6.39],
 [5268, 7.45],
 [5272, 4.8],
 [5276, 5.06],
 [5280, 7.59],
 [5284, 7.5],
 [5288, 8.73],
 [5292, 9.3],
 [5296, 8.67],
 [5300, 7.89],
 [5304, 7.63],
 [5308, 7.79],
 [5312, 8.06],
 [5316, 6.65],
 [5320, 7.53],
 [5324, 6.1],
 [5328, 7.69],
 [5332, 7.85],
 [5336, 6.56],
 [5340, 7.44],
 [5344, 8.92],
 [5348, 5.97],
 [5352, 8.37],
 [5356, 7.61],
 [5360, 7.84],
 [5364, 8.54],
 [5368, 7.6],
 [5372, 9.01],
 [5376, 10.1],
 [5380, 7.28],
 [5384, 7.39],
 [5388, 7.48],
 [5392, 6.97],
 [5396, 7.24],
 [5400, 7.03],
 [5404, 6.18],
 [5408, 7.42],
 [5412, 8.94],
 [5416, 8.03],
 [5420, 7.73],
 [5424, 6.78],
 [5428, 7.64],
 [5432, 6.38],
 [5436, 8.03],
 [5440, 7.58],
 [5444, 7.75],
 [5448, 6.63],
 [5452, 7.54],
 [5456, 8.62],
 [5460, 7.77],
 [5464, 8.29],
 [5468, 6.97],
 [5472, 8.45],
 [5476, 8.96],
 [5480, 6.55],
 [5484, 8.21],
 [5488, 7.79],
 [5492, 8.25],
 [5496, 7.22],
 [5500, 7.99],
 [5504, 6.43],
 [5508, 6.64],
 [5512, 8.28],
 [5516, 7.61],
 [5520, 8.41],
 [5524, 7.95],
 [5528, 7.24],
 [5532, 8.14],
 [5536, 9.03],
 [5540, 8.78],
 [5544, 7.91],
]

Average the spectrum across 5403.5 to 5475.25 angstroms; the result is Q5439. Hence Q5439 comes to 7.65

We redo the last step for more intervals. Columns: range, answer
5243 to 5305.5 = 7.27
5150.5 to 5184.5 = 6.14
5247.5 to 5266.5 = 6.88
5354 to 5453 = 7.63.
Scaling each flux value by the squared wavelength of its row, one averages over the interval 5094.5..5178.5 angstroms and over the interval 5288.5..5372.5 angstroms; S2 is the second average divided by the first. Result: 1.3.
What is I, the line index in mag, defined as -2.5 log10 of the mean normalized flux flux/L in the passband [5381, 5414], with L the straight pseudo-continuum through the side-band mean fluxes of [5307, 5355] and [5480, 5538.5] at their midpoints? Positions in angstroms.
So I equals 0.031 mag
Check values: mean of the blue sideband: 7.41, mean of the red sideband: 7.76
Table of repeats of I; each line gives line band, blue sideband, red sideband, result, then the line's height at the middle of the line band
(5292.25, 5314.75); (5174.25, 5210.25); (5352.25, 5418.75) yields -0.12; 7.2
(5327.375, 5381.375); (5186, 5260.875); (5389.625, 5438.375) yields -0.09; 7.28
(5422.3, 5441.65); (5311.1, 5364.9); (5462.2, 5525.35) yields 0.05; 7.64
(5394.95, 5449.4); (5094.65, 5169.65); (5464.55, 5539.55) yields 0.02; 7.54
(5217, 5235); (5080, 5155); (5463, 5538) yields -0.04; 6.99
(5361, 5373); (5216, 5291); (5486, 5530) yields -0.13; 7.35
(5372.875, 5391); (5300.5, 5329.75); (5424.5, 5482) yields -0.08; 7.5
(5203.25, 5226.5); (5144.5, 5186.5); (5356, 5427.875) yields -0.07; 6.56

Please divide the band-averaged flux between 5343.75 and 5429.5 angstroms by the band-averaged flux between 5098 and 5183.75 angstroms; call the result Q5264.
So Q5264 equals 1.21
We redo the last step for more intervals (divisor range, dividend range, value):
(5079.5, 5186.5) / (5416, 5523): 1.18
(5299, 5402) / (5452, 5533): 1.02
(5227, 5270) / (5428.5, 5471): 1.05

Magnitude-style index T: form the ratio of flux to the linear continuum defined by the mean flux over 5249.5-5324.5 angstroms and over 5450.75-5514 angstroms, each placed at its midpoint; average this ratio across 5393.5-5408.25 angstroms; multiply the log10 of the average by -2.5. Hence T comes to 0.10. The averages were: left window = 7.28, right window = 7.75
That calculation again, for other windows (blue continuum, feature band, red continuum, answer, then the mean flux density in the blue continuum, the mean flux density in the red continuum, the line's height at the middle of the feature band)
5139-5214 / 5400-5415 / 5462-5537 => -0.01 mag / 6.39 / 7.79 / 7.4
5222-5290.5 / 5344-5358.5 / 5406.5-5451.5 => -0.03 mag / 7.11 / 7.54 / 7.35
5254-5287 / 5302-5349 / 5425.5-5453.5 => -0.11 mag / 6.3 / 7.35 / 6.64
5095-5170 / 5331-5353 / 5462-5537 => -0.03 mag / 6.52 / 7.79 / 7.25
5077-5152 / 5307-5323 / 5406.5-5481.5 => -0.02 mag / 6.58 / 7.7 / 7.26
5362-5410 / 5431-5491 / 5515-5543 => 0.03 mag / 7.69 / 8.18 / 7.94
